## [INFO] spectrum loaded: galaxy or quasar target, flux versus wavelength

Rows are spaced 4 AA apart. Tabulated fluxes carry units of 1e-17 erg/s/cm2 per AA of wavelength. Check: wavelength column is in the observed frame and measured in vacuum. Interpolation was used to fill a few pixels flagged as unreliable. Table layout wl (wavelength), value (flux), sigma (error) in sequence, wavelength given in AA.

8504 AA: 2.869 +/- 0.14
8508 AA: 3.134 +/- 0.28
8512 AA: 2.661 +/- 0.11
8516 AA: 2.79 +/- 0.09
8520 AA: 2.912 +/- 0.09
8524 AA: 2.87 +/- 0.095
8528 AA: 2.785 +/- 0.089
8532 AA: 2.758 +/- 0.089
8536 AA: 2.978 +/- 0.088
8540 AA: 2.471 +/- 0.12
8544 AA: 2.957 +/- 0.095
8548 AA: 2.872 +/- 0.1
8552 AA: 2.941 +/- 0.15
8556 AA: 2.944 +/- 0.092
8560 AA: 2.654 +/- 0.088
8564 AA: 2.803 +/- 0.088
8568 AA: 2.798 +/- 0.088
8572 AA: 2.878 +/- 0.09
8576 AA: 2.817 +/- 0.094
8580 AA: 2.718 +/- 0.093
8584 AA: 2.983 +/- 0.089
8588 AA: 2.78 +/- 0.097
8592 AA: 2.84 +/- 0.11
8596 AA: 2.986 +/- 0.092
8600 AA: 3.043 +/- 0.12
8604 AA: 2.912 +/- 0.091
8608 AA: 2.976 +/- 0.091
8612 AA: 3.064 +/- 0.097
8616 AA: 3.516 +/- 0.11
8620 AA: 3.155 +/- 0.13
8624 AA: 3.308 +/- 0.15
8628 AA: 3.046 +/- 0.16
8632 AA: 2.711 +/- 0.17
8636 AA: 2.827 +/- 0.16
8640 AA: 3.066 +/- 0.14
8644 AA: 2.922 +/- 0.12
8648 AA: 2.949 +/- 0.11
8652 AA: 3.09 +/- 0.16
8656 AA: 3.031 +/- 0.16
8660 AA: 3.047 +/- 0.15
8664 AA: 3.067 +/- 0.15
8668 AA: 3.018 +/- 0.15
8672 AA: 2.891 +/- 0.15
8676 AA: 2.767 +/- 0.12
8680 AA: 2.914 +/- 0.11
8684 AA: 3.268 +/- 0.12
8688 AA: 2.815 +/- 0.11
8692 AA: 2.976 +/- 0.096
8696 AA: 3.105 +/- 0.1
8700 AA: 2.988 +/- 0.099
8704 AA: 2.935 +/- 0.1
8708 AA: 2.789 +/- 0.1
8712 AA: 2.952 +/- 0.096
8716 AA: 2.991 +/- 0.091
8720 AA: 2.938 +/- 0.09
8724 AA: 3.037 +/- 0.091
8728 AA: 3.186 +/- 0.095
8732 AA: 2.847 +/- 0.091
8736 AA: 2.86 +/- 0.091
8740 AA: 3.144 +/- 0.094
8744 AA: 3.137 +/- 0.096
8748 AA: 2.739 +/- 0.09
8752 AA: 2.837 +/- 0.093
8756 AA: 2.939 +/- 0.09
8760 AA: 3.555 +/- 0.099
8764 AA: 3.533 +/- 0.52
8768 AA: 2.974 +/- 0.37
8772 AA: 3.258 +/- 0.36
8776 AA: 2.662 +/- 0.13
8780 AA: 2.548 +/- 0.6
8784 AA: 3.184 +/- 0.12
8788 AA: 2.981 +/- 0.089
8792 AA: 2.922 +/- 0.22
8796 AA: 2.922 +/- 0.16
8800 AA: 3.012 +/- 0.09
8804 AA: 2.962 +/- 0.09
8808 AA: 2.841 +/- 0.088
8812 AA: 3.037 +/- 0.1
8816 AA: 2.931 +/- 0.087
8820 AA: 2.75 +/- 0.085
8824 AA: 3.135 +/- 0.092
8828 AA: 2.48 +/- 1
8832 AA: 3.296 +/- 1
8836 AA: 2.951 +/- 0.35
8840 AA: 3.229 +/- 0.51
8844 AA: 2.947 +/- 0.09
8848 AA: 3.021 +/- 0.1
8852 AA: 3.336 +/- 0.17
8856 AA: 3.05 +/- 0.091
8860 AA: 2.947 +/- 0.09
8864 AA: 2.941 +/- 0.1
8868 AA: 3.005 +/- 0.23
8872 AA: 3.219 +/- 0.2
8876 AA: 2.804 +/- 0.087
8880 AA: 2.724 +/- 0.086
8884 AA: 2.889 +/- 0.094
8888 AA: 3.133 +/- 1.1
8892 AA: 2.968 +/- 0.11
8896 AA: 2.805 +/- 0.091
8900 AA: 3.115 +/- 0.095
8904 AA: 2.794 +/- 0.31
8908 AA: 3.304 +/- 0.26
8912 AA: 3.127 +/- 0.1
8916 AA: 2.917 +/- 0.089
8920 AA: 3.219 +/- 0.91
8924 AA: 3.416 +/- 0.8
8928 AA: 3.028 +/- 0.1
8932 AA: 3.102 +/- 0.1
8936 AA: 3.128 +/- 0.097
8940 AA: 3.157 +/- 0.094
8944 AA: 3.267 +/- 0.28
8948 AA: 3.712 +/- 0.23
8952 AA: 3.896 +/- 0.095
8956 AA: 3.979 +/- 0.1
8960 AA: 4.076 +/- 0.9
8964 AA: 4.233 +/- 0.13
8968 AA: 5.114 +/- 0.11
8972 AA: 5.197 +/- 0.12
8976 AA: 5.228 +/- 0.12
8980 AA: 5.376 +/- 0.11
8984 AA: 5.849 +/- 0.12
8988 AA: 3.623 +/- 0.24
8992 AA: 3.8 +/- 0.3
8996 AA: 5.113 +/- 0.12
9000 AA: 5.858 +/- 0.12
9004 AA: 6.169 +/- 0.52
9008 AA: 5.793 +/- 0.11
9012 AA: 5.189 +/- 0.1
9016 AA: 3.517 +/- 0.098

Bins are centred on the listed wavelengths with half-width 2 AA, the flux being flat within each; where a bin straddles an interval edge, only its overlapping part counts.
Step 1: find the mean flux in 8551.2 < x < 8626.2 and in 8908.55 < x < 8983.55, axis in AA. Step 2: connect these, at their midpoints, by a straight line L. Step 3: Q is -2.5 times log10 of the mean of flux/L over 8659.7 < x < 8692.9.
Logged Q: 0.07 mag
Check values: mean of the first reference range 2.95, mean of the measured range 2.97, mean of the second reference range 3.87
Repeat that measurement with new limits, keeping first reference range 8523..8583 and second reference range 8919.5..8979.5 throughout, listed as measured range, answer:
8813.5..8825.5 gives 0.206 mag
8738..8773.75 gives 0.084 mag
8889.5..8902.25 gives 0.257 mag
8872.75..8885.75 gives 0.289 mag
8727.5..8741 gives 0.116 mag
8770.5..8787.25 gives 0.181 mag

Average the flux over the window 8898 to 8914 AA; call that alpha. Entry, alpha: 3.08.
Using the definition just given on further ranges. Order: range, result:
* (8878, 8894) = 2.93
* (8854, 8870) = 2.99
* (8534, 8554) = 2.84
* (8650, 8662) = 3.06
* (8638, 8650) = 2.98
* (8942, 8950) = 3.49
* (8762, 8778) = 3.11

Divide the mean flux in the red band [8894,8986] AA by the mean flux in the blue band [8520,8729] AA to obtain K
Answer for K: 1.29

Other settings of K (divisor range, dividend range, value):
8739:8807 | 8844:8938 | 1.01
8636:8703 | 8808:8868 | 1.00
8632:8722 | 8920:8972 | 1.25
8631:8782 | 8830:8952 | 1.04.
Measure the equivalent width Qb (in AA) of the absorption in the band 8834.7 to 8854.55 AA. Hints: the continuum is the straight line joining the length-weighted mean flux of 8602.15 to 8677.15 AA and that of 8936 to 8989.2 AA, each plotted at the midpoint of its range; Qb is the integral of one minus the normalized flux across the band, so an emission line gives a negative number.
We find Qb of 3.9 AA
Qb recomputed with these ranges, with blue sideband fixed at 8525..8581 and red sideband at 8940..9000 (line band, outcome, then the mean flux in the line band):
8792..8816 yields 5.4 AA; 2.95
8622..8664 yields 2.2 AA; 3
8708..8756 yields 7.6 AA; 2.96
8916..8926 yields 2.4 AA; 3.24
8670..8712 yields 5.2 AA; 2.95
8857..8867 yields 2.7 AA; 2.96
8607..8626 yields -0.9 AA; 3.22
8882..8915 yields 9.2 AA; 3.01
